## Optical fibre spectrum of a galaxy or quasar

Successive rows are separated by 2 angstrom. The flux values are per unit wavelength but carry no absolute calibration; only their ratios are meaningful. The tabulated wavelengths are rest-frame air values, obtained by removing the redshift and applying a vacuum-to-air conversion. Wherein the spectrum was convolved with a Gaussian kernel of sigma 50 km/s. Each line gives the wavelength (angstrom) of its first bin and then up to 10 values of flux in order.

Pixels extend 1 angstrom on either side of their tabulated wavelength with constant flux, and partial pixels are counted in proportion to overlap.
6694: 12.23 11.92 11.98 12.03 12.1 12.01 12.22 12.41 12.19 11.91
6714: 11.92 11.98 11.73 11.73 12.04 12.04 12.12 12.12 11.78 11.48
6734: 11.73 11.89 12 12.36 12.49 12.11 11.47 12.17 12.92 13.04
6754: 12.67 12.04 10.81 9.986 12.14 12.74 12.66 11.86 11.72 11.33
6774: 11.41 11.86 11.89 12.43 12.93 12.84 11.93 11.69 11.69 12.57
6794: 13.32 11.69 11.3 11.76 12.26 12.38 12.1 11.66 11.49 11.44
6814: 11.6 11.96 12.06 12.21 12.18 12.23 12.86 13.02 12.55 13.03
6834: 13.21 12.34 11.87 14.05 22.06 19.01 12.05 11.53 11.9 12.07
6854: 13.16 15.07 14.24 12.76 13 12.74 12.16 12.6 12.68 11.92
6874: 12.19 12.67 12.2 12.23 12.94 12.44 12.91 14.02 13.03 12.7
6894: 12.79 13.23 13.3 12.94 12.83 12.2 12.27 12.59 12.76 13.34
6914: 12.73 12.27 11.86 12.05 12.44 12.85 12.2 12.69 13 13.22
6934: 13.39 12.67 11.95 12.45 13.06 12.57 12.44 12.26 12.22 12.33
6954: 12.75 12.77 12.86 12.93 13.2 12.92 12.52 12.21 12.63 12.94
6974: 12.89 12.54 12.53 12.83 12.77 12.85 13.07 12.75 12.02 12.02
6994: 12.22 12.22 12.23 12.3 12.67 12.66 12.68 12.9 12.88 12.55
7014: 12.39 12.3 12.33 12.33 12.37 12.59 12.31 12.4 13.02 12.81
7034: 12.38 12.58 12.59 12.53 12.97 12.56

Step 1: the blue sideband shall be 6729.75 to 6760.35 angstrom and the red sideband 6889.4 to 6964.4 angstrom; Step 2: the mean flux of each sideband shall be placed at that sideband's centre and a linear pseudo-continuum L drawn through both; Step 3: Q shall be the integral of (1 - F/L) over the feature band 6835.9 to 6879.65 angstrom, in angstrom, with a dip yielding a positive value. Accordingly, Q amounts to -3.4 angstrom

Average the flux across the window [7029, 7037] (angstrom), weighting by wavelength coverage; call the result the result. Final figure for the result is 12.7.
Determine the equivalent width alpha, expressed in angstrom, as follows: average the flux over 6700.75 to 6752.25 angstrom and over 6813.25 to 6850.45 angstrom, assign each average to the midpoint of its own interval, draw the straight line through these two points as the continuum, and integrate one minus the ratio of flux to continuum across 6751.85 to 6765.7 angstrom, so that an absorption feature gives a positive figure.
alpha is 0.61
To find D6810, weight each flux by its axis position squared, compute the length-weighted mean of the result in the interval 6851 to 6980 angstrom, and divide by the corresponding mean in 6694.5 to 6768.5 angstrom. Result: 1.1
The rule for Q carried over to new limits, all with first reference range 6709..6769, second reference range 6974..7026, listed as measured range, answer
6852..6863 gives -1.1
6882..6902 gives -1.2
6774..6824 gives 0.3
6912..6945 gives -0.6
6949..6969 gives -0.4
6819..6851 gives -3.4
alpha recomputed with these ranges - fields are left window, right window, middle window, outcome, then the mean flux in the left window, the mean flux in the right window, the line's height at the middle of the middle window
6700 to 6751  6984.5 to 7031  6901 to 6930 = -0.4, 12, 12.5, 12.3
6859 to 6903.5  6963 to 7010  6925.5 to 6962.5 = -0.1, 12.7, 12.6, 12.6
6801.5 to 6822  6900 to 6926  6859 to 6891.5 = -0.9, 11.9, 12.5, 12.3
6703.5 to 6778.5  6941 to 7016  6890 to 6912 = -0.7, 12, 12.6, 12.4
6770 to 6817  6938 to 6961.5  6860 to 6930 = -1.6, 12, 12.6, 12.4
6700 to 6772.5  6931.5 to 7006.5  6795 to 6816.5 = 0.7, 12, 12.6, 12.2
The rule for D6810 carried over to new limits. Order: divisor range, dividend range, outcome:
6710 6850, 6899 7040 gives 1.08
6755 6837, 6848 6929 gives 1.08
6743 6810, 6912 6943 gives 1.10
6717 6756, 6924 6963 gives 1.11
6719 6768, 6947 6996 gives 1.12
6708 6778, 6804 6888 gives 1.11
